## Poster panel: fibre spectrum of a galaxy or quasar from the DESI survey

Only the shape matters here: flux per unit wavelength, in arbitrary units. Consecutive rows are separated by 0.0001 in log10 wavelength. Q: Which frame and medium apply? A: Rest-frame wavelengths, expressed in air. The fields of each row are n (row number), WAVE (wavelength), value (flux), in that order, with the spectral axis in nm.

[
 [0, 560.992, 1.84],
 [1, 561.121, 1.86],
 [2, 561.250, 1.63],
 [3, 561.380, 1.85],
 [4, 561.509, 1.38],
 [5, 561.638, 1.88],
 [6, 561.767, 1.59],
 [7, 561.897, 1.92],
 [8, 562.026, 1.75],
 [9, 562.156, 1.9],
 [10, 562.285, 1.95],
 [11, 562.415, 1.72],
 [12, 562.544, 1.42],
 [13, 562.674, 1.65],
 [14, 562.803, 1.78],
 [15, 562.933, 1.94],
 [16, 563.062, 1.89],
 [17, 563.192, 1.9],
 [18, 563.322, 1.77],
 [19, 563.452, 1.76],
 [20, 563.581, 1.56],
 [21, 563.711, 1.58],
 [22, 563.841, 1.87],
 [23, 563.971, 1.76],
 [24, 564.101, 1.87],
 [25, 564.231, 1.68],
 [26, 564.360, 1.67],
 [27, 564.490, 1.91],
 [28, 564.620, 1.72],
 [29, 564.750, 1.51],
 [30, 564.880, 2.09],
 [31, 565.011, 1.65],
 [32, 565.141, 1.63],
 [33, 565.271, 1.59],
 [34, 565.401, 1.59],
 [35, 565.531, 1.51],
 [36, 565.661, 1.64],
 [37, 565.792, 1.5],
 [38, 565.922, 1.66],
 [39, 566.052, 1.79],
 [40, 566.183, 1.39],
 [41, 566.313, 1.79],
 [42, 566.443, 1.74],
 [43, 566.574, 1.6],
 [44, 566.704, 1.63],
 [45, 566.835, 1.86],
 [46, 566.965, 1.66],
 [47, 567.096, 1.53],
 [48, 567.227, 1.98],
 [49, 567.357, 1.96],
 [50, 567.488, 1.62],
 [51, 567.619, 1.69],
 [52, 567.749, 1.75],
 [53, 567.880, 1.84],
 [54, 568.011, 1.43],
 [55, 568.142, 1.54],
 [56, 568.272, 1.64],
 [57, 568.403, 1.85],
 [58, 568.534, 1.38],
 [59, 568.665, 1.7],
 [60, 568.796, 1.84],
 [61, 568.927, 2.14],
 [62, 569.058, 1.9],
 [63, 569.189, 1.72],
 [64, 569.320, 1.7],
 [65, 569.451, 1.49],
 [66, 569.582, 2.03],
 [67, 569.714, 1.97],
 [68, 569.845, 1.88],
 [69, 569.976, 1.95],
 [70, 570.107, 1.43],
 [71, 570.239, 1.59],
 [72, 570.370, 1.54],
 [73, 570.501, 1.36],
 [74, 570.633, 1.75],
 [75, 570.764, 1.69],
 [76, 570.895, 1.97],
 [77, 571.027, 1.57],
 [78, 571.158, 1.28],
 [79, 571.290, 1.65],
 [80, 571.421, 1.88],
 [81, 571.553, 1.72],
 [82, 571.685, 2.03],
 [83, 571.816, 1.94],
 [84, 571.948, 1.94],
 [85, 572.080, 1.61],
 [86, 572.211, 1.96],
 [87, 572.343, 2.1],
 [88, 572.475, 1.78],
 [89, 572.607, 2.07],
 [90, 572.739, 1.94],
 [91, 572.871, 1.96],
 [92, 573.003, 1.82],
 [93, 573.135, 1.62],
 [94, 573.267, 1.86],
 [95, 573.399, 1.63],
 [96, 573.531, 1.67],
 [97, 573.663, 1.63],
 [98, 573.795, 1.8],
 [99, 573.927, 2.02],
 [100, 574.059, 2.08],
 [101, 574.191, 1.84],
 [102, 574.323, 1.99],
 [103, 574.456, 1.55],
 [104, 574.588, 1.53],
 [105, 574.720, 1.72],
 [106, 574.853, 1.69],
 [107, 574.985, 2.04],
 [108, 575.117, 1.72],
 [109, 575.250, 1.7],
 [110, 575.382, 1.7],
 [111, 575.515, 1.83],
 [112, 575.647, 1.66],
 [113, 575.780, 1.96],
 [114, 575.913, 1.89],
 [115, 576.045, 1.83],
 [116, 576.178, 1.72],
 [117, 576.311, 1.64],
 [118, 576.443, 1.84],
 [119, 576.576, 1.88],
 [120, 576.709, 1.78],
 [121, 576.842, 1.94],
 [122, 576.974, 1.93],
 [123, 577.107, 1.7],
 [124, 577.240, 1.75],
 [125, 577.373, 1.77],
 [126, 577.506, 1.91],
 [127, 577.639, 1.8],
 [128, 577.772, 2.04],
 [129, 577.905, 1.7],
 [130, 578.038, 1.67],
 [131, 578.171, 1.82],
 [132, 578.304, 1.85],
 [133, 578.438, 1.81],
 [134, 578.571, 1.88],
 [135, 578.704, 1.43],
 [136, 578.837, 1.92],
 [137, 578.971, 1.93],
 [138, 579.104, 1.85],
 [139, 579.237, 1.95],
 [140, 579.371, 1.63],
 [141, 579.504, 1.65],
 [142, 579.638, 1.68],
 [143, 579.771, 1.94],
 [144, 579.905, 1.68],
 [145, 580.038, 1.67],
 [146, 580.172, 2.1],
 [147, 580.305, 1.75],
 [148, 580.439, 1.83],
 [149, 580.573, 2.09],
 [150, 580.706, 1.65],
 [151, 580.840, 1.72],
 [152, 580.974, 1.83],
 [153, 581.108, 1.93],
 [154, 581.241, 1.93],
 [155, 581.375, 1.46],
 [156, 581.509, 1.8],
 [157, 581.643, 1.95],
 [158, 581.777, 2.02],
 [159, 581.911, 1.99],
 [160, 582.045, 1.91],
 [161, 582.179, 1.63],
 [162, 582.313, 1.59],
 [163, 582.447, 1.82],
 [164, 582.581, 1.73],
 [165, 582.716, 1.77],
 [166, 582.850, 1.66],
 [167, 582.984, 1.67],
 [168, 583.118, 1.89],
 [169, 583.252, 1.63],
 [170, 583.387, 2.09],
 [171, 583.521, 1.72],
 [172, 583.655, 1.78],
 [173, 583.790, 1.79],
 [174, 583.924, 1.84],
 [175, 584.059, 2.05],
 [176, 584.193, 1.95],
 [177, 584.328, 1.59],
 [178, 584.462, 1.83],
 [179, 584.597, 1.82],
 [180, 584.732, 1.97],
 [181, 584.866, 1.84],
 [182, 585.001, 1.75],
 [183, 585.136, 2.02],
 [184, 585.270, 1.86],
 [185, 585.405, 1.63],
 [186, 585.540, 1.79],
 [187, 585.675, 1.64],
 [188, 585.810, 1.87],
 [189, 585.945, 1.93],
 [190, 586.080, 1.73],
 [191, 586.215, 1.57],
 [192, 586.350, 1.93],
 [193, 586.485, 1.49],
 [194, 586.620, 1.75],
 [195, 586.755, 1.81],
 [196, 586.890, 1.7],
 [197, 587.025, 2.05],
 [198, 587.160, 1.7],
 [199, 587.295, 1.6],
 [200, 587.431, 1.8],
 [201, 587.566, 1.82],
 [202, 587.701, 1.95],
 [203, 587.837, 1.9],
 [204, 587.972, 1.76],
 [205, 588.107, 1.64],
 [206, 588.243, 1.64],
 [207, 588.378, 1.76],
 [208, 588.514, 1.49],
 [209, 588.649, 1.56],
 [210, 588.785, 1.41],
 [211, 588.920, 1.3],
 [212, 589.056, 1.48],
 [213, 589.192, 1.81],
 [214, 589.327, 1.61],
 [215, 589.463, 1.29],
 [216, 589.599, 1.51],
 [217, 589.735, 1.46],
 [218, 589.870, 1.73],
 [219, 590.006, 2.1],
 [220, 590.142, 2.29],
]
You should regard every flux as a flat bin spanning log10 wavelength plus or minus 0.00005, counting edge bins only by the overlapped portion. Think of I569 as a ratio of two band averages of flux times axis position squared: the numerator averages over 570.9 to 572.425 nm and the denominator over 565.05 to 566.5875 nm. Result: 1.1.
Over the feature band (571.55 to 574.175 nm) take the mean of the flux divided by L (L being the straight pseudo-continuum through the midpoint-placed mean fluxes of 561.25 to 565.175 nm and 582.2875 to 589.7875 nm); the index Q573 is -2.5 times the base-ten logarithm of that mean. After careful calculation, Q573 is -0.07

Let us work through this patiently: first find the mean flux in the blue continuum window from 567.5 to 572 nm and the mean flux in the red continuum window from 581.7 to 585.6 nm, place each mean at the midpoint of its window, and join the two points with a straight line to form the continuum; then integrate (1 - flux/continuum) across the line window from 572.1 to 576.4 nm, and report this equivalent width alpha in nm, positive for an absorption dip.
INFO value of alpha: -0.13 nm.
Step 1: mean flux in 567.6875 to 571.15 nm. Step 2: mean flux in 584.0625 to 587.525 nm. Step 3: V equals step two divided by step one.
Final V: 1.05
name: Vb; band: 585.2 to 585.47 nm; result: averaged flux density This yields 1.75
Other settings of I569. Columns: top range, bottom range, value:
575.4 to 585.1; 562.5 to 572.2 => 1.10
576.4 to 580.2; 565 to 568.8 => 1.13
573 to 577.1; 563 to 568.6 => 1.09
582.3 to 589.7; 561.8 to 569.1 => 1.08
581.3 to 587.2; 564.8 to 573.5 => 1.09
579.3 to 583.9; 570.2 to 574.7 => 1.04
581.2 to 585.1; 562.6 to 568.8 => 1.13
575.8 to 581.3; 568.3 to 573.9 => 1.05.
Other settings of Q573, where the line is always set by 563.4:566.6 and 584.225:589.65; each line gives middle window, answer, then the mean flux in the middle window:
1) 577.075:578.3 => -0.061 mag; 1.8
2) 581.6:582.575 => -0.077 mag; 1.83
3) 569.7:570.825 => 0.012 mag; 1.67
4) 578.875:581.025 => -0.064 mag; 1.81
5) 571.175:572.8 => -0.105 mag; 1.87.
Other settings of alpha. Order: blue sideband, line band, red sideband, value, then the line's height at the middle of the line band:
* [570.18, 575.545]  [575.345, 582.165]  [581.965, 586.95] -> -0.13 nm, 1.78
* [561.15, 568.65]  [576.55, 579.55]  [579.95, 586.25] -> -0.04 nm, 1.78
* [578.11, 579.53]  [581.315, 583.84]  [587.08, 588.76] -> -0.03 nm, 1.76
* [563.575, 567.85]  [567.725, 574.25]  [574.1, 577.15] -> -0.08 nm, 1.75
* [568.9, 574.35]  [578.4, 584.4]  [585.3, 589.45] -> -0.24 nm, 1.74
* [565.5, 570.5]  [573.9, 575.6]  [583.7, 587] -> -0.05 nm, 1.74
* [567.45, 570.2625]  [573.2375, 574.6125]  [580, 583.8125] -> -0.02 nm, 1.76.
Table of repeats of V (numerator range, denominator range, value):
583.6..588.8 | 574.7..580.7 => 0.98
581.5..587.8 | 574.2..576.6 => 1.02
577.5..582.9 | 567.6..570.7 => 1.05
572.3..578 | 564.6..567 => 1.09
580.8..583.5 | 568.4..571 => 1.04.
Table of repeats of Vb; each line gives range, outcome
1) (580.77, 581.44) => 1.77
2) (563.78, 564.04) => 1.81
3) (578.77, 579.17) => 1.9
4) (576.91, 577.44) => 1.79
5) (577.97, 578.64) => 1.8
